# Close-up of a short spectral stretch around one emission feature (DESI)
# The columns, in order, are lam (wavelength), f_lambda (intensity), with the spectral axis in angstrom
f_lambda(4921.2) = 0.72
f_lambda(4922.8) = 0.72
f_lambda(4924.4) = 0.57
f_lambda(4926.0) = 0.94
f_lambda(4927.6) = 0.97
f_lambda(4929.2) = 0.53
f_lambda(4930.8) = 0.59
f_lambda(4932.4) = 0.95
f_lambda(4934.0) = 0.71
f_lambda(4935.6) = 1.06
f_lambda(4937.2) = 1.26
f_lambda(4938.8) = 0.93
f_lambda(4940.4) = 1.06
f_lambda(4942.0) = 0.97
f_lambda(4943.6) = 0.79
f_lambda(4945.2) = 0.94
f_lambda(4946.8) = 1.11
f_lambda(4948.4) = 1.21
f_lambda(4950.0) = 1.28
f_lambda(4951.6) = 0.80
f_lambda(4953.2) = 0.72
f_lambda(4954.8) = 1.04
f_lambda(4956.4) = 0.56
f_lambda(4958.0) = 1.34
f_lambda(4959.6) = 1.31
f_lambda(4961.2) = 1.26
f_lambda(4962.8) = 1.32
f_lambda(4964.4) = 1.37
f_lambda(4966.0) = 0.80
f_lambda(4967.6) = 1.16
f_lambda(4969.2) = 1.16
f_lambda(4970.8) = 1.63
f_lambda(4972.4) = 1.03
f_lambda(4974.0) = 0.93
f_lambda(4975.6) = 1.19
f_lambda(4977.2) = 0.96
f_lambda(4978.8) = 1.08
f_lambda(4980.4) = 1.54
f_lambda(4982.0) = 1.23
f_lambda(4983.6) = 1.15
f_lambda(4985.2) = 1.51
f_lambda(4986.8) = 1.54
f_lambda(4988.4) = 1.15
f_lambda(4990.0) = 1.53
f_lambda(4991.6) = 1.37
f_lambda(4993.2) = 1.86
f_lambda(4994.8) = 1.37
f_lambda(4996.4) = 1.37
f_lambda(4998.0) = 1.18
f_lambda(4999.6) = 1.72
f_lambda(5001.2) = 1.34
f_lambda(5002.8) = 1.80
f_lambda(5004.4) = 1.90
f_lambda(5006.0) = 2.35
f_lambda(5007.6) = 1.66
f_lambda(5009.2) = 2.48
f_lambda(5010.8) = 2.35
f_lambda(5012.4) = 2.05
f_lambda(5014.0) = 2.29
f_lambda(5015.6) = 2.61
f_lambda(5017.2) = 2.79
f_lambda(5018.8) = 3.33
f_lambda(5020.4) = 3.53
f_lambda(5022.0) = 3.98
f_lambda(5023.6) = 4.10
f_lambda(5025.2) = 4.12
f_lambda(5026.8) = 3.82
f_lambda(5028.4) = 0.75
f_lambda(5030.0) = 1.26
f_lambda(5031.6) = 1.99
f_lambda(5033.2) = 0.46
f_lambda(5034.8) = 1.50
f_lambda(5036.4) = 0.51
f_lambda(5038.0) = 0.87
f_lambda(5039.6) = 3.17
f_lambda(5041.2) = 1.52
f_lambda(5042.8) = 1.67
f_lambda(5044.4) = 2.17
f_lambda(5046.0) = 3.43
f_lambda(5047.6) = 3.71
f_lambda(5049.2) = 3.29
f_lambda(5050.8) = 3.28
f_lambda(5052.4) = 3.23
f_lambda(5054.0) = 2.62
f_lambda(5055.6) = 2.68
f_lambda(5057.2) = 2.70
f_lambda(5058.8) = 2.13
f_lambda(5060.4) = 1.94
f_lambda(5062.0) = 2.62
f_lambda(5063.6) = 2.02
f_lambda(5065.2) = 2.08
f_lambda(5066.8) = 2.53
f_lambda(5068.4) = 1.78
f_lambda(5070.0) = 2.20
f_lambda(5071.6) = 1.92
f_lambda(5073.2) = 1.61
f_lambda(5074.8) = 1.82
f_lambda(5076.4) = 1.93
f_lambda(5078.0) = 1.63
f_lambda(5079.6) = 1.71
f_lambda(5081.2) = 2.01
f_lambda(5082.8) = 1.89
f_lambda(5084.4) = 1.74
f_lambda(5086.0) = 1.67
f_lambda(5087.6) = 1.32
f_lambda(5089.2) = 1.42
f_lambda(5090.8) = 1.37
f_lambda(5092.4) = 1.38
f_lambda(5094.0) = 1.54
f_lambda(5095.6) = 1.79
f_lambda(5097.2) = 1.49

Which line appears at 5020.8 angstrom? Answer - C IV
